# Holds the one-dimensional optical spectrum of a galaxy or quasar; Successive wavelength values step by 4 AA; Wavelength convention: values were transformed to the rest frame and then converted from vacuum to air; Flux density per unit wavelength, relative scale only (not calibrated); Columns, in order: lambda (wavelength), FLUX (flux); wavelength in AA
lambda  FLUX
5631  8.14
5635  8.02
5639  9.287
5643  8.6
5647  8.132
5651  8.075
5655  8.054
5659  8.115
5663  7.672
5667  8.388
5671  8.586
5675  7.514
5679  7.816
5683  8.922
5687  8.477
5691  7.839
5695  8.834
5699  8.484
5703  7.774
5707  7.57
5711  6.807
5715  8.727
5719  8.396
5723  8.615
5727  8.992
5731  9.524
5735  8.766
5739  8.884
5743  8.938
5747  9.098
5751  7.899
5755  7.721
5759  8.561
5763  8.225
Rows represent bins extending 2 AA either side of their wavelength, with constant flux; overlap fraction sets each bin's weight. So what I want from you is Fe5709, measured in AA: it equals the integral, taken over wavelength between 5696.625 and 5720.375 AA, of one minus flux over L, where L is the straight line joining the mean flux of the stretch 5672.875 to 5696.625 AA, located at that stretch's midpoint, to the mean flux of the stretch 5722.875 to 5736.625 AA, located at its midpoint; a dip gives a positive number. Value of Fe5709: 1.89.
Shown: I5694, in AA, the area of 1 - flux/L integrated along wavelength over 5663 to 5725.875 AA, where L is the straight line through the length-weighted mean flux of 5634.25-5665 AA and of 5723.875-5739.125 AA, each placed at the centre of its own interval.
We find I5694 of 3.60 AA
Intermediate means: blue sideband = 8.25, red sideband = 9.03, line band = 8.18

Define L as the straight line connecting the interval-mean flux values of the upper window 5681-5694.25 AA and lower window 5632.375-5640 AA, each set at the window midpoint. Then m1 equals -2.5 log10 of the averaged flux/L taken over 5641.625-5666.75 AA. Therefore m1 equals 0.05 mag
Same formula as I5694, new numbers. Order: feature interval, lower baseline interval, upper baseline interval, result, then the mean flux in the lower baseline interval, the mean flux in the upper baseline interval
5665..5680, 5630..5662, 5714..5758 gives 0.6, 8.29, 8.68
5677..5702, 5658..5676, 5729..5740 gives 0.1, 8.08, 9.07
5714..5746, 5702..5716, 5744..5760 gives -3.5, 7.64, 8.34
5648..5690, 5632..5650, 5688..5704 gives 1.1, 8.47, 8.28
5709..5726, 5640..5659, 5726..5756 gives 0.9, 8.26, 8.75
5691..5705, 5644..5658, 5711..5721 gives -0.2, 8.13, 8.21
